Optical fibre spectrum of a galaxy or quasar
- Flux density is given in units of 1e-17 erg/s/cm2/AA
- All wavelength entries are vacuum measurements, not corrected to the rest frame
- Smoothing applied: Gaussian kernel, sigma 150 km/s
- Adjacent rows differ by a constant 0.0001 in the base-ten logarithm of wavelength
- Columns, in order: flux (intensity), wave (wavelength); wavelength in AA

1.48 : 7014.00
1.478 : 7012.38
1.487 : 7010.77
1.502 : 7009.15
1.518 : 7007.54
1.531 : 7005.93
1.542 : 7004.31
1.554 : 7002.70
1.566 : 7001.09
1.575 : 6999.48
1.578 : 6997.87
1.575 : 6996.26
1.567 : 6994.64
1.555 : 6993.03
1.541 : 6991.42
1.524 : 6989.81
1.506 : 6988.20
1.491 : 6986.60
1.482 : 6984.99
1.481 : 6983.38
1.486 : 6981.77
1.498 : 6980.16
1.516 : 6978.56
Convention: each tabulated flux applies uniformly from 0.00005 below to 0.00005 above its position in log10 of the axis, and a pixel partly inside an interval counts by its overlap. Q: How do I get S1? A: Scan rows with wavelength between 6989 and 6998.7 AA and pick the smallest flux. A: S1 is 1.524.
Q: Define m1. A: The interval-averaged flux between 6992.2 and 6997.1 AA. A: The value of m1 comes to 1.56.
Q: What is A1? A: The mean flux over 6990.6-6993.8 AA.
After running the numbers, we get 1.55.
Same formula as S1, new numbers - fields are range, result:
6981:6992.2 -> 1.481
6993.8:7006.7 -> 1.531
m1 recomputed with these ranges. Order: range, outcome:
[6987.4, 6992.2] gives 1.52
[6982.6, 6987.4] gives 1.49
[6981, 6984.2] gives 1.48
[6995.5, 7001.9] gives 1.58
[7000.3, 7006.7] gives 1.55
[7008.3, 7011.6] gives 1.5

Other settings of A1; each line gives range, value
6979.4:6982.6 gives 1.49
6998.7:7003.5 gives 1.57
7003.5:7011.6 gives 1.52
